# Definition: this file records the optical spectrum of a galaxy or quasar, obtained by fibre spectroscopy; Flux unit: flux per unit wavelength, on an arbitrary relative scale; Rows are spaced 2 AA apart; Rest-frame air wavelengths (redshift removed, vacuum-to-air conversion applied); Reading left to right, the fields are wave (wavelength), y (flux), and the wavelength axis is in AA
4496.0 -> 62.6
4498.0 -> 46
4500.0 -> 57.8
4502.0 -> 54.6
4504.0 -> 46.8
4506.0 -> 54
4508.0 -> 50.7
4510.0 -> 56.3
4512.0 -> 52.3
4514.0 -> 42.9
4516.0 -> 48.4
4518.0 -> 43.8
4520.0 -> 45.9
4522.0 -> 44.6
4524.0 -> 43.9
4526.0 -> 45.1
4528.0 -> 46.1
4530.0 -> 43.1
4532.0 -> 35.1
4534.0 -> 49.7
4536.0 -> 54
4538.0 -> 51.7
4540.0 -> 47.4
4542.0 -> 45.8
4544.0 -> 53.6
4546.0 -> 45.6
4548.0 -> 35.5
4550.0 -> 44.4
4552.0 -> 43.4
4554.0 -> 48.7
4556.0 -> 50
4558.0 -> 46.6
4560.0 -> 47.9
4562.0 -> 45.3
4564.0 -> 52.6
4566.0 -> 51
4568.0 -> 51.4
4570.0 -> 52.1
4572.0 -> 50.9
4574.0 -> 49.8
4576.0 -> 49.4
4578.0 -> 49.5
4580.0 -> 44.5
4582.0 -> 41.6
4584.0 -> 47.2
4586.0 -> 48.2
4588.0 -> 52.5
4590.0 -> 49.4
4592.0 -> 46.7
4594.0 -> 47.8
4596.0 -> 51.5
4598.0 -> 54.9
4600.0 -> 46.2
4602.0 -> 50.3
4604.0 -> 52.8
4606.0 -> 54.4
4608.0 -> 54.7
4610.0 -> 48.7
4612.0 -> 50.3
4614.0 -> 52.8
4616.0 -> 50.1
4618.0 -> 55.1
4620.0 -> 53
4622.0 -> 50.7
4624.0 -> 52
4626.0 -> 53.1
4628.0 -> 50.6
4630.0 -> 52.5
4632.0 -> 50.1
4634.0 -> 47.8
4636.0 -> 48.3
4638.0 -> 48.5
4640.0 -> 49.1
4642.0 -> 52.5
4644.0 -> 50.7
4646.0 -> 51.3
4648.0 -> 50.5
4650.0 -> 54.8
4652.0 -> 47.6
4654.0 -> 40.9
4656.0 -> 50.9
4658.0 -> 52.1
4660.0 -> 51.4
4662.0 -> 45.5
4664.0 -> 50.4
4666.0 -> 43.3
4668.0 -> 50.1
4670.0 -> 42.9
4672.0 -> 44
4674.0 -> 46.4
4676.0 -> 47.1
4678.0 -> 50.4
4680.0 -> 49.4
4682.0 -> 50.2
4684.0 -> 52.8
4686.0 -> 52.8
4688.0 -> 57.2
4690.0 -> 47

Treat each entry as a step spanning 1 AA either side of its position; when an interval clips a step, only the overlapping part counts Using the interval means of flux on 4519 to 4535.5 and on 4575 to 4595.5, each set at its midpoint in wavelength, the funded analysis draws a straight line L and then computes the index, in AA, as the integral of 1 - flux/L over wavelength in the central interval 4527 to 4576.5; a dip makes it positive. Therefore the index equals -1.9 AA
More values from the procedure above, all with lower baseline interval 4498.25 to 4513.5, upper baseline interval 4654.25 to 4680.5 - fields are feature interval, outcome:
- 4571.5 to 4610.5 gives 0.4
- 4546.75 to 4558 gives 1.4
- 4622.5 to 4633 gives -0.6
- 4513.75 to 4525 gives 1.5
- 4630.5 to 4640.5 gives 0.0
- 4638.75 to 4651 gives -0.8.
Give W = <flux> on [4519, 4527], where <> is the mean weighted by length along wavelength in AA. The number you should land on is 44.9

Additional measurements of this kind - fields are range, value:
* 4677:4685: 50.7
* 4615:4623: 52.2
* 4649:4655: 47.8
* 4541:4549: 45.1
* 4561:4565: 49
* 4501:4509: 51.5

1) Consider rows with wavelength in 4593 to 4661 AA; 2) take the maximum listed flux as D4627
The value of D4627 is 55.1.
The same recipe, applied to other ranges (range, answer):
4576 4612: 54.9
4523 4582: 54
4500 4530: 57.8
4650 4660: 54.8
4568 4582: 52.1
